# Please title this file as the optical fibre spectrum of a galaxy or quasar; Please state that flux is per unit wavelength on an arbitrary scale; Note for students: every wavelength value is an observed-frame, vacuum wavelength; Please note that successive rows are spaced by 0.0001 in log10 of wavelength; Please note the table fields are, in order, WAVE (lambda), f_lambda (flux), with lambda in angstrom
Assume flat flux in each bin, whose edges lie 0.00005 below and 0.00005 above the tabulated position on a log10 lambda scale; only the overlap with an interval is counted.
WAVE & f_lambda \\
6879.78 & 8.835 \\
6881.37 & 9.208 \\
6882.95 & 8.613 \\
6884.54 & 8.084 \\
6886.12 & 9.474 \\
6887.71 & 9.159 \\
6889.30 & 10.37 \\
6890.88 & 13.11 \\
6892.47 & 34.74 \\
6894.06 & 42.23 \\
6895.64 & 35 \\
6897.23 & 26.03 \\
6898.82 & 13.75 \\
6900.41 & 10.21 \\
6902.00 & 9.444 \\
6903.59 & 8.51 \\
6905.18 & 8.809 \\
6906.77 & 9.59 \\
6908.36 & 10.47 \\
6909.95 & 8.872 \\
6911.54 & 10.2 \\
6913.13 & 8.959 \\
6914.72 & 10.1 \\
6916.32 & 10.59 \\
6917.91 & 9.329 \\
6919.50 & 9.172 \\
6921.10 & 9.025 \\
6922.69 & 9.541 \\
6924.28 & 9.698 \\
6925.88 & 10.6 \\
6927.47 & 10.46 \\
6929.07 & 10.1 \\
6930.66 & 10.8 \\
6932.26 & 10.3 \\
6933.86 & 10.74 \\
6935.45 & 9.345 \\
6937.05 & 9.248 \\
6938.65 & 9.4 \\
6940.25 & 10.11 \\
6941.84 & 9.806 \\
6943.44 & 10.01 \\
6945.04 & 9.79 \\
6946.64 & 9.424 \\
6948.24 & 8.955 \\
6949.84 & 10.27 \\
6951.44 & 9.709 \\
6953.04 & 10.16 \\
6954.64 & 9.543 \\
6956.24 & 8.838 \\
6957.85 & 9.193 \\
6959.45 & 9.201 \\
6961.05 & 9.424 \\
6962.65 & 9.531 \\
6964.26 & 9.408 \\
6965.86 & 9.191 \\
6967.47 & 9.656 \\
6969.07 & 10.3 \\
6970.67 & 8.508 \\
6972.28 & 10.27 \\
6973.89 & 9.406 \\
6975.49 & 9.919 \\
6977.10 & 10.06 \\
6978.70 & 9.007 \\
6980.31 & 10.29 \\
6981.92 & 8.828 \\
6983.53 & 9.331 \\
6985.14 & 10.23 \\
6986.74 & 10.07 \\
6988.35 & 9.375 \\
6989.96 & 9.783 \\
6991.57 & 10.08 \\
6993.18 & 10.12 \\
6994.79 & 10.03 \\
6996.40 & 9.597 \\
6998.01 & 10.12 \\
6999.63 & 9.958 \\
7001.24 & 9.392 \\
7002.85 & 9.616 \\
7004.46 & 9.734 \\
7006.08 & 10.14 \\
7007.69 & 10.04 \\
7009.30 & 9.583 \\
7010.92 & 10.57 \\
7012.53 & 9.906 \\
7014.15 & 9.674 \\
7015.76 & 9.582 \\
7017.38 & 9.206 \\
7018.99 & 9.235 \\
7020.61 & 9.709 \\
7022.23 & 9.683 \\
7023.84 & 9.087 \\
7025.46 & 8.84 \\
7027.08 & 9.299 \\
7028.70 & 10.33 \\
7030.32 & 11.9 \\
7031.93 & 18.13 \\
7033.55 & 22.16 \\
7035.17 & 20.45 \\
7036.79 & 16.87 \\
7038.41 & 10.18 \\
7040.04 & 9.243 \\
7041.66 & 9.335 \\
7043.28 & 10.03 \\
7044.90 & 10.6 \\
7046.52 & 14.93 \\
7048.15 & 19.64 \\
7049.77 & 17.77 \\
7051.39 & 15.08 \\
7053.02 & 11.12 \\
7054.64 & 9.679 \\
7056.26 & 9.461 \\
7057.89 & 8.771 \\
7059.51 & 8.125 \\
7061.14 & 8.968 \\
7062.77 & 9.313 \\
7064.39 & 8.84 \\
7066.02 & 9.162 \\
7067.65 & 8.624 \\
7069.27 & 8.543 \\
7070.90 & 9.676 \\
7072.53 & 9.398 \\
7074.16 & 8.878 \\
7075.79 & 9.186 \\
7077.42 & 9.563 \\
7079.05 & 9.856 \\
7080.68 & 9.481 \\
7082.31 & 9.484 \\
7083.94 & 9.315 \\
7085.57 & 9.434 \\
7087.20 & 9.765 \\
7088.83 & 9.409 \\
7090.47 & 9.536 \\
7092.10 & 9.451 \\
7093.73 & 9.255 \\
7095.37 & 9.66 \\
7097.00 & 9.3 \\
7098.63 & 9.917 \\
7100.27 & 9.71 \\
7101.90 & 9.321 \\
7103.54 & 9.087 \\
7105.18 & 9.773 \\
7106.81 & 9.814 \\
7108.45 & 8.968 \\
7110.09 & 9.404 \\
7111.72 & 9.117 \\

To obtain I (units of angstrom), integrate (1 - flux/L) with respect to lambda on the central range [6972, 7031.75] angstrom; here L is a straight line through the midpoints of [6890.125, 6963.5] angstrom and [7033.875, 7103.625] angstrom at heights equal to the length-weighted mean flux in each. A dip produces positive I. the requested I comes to 7.4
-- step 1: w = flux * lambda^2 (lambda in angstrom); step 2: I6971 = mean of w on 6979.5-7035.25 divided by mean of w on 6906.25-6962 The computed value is 1.1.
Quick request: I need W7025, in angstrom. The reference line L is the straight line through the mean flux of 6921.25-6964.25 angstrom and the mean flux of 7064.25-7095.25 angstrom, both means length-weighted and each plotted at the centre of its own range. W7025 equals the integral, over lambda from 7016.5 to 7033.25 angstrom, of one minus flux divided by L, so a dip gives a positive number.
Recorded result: -2.5 angstrom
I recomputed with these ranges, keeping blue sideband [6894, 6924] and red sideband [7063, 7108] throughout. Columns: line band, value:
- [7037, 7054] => -4.6 angstrom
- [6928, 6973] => 8.9 angstrom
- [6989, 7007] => 2.0 angstrom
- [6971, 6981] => 1.6 angstrom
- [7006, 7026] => 2.1 angstrom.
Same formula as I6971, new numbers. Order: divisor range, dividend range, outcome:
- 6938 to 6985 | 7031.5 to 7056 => 1.51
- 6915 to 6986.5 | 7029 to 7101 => 1.18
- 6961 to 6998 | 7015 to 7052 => 1.33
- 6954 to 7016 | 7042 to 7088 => 1.10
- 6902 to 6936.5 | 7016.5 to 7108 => 1.14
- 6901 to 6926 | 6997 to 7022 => 1.05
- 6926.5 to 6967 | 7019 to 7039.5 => 1.35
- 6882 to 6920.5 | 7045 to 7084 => 0.80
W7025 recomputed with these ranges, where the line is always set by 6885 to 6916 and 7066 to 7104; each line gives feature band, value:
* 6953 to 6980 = 7.3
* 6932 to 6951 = 5.6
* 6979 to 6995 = 3.4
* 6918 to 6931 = 4.0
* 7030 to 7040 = -4.9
